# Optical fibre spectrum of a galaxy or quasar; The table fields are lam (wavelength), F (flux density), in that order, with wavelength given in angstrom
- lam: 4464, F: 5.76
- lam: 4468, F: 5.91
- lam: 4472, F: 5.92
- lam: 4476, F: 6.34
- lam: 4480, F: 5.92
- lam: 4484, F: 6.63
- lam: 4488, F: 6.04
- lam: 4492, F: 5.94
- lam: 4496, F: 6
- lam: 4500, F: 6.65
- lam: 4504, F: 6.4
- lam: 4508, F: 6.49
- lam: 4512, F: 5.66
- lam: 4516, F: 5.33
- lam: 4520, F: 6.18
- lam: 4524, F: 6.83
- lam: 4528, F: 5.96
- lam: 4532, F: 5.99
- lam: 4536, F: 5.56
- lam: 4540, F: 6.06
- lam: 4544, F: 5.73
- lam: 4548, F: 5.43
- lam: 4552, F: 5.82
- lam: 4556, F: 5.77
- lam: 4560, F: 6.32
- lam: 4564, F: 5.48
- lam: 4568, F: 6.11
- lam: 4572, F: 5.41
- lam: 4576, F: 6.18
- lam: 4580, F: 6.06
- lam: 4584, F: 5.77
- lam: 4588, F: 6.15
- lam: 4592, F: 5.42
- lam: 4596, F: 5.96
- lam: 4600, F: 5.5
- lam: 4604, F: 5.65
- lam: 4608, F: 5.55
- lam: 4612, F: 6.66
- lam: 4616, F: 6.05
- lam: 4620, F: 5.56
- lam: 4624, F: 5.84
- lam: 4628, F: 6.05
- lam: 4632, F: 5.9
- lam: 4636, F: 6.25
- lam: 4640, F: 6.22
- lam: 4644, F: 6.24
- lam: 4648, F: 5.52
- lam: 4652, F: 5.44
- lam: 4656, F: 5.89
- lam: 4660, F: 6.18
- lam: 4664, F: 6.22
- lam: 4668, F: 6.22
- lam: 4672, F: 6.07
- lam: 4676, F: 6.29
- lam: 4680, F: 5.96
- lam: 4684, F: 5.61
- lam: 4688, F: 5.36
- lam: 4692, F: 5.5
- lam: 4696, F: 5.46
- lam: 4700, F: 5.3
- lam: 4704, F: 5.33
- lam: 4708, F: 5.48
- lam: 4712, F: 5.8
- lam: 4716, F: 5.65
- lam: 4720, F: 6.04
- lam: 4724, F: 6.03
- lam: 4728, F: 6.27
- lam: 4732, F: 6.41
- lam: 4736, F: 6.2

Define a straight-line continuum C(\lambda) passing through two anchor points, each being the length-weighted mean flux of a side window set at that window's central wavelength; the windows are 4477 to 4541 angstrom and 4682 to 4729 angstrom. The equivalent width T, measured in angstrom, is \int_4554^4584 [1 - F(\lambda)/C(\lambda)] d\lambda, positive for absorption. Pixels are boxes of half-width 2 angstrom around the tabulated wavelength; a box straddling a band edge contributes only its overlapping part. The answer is 0.3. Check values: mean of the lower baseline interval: 6.11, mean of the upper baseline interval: 5.64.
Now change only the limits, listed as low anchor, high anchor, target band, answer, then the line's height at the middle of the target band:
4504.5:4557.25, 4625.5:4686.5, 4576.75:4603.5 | 0.63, 5.96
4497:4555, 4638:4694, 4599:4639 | 0.14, 5.94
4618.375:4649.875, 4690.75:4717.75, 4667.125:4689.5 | -0.97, 5.67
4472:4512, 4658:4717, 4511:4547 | 1.28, 6.13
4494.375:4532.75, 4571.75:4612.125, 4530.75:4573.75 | 1.48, 5.99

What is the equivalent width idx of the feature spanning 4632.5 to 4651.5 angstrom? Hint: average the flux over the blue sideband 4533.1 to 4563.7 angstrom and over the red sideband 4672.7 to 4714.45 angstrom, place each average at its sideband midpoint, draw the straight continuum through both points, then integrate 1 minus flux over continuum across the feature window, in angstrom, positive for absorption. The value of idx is -1.0 angstrom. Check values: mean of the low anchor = 5.8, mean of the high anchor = 5.62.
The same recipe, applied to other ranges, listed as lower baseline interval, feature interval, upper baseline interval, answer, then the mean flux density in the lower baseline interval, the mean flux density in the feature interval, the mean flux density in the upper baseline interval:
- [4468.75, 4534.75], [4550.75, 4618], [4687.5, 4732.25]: 1.0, 6.13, 5.87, 5.7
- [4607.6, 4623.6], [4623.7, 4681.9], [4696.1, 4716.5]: -2.4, 5.98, 6.02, 5.5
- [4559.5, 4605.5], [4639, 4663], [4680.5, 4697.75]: -1.2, 5.82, 5.92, 5.52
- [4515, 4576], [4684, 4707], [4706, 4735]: 2.1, 5.88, 5.41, 5.96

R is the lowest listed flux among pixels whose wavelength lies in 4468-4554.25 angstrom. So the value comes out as 5.33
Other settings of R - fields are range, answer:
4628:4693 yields 5.36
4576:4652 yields 5.42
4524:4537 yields 5.56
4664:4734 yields 5.3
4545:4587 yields 5.41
